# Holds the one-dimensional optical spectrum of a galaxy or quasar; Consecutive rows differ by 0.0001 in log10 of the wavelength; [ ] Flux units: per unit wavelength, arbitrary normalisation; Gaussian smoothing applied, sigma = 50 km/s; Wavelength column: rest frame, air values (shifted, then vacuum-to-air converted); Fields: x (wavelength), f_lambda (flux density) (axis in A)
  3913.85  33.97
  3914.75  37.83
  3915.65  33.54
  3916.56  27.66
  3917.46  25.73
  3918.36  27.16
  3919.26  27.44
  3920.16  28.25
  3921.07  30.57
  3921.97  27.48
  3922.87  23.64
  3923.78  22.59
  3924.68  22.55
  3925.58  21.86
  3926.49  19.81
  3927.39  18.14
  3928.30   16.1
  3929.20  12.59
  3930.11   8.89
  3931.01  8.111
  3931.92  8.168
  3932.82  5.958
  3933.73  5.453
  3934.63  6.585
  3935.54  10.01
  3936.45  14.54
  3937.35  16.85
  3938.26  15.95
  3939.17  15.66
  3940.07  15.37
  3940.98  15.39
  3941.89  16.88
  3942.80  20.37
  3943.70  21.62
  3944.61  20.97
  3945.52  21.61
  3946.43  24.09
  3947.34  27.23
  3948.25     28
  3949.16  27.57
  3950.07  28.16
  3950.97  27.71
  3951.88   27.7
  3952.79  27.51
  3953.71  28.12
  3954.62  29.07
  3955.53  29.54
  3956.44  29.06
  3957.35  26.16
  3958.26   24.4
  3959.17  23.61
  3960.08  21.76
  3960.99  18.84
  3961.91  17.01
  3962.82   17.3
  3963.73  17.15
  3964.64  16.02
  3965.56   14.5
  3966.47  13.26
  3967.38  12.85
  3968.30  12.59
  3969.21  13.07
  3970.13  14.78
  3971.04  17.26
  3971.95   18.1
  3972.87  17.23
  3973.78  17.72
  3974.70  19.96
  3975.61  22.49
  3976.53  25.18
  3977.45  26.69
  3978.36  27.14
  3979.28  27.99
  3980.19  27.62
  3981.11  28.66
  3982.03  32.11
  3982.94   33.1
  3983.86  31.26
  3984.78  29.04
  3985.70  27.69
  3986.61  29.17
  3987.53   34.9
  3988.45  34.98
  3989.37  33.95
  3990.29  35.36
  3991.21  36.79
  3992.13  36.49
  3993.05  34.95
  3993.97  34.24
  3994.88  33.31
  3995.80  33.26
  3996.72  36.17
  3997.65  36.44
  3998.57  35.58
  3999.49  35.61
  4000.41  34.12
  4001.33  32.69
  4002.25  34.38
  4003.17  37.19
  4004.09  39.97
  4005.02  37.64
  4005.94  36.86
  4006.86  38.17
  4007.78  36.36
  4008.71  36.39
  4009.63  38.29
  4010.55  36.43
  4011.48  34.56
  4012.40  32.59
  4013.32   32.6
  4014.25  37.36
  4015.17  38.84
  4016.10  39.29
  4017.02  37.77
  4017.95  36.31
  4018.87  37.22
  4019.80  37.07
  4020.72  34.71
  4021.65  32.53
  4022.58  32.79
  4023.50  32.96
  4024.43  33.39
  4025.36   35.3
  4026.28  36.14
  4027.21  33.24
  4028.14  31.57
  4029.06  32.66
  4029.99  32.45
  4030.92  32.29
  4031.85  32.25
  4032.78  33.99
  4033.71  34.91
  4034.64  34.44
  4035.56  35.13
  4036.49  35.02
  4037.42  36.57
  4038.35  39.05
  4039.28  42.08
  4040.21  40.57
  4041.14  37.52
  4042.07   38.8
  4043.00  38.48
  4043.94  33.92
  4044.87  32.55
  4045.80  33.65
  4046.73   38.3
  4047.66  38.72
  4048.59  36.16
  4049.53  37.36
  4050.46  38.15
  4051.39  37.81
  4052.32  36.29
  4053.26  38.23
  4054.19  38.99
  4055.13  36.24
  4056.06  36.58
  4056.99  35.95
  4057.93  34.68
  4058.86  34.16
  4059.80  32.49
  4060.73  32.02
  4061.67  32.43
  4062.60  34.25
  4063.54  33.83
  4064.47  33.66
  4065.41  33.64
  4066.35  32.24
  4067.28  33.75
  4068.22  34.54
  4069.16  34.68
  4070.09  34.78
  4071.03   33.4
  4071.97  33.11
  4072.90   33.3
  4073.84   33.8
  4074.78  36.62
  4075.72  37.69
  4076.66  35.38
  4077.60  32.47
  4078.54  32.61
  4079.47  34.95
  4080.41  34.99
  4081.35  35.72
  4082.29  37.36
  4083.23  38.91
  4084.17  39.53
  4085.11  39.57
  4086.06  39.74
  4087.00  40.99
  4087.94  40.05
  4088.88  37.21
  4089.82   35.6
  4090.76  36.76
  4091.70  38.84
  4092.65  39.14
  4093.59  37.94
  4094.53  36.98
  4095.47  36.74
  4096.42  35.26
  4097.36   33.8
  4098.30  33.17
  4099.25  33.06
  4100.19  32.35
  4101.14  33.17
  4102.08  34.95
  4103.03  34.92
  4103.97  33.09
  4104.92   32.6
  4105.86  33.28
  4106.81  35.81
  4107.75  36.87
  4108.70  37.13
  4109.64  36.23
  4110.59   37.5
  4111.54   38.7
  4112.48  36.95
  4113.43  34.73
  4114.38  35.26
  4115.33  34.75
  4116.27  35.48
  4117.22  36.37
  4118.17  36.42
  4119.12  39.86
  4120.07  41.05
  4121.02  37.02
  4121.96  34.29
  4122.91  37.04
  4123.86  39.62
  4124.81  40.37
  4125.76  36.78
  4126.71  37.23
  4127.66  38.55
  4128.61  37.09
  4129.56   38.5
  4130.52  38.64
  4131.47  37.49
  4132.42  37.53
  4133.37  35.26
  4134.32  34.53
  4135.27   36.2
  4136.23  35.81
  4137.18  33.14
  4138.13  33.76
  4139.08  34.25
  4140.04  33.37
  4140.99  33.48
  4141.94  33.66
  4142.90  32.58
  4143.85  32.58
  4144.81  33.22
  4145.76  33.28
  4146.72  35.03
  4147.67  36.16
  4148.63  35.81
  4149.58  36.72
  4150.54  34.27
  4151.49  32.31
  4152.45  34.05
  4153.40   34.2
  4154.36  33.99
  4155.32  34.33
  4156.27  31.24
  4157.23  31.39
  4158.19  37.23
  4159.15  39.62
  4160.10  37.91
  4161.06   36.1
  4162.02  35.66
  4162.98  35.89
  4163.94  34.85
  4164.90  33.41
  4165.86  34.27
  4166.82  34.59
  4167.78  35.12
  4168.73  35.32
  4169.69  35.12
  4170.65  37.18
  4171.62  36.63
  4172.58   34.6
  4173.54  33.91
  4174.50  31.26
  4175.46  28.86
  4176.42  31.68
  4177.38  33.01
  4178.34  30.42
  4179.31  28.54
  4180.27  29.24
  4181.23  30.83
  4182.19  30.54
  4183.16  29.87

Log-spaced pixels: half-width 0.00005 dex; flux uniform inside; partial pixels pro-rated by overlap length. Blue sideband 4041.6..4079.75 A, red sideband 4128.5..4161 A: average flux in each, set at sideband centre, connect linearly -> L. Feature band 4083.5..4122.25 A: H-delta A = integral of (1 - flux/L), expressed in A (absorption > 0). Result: -1.54 A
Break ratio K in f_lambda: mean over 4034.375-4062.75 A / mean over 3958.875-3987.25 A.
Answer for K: 1.7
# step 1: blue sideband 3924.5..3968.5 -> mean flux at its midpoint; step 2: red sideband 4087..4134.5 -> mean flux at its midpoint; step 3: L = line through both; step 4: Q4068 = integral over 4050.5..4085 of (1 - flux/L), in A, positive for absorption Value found -3.5 A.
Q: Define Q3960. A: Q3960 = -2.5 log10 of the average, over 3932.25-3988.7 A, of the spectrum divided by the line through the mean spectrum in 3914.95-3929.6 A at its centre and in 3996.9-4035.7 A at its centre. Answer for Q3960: 0.31 mag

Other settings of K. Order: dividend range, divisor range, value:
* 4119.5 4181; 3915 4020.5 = 1.34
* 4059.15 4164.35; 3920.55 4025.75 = 1.35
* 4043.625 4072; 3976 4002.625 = 1.08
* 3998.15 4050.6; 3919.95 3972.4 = 1.85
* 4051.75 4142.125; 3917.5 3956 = 1.76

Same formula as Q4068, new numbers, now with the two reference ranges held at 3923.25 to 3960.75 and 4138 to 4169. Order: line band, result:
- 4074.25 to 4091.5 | -4.31 A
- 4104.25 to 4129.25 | -3.75 A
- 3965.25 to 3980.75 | 1.84 A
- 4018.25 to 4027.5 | -3.33 A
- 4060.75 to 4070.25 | -1.75 A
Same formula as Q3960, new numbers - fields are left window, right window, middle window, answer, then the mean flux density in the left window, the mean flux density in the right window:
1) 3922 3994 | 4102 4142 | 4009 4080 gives -0.198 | 22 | 36.2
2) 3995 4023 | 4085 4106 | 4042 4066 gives 0.012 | 35.9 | 36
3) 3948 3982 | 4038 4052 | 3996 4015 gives -0.198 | 22.3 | 37.5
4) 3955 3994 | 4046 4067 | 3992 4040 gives -0.180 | 24.6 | 35.5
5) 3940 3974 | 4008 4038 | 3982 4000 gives -0.194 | 21.1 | 34.9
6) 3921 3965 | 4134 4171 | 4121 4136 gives -0.133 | 19.9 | 34.7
